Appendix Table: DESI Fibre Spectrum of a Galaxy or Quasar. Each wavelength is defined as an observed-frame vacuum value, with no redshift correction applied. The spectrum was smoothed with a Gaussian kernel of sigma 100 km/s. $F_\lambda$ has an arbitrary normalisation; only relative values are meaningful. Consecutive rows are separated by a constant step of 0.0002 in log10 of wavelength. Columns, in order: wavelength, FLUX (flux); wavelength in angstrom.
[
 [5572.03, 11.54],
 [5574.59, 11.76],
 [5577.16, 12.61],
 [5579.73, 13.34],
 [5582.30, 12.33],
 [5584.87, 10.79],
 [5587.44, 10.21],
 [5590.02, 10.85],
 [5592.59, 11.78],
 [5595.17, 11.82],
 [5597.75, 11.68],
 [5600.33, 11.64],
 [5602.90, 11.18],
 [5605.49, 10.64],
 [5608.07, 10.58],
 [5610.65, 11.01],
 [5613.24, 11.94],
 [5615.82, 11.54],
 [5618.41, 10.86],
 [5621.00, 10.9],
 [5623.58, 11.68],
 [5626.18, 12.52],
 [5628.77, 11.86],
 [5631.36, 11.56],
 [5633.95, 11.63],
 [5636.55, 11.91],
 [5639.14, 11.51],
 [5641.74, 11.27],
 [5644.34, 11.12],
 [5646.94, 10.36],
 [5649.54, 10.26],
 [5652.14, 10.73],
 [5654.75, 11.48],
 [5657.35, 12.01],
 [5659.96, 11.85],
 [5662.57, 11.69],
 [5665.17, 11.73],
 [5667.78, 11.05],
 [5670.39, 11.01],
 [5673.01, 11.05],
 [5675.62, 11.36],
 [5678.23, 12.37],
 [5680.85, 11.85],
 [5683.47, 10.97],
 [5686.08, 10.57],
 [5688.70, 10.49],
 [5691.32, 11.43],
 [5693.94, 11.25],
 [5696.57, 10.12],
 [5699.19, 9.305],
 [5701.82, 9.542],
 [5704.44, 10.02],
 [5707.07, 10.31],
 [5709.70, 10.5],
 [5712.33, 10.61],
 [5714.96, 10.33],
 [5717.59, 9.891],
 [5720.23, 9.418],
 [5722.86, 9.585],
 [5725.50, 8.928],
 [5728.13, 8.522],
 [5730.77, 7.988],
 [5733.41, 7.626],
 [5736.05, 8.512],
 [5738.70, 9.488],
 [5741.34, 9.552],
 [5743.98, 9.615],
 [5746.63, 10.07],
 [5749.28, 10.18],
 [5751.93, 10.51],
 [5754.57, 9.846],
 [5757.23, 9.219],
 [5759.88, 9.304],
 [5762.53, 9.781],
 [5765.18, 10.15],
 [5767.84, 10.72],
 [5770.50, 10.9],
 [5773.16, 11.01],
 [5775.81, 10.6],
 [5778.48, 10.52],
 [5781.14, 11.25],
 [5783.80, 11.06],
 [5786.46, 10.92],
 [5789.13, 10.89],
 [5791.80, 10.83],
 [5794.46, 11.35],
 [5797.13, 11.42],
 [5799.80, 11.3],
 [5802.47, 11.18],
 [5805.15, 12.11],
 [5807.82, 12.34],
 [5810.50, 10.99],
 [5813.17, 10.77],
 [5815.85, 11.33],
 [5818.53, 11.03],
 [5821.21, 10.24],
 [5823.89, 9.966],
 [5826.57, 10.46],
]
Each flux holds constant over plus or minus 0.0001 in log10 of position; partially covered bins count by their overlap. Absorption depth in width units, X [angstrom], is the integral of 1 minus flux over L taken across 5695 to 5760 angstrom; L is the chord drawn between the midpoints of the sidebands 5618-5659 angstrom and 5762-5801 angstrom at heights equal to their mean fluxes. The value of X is 8.7 angstrom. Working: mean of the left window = 11.4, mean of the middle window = 9.57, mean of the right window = 10.9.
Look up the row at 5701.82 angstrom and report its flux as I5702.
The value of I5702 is 9.542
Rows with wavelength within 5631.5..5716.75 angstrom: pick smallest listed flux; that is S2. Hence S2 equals 9.305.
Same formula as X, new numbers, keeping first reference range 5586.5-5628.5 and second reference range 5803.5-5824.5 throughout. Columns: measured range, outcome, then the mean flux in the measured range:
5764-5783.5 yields 0.7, 10.8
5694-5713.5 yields 1.9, 10.1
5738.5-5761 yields 2.9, 9.77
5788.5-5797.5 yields 0.0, 11.1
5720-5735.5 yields 3.6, 8.62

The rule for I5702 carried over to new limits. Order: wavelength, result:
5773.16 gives 11.01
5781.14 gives 11.25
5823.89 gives 9.966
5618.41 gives 10.86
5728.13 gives 8.522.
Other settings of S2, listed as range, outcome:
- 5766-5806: 10.52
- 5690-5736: 7.626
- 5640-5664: 10.26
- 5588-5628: 10.58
